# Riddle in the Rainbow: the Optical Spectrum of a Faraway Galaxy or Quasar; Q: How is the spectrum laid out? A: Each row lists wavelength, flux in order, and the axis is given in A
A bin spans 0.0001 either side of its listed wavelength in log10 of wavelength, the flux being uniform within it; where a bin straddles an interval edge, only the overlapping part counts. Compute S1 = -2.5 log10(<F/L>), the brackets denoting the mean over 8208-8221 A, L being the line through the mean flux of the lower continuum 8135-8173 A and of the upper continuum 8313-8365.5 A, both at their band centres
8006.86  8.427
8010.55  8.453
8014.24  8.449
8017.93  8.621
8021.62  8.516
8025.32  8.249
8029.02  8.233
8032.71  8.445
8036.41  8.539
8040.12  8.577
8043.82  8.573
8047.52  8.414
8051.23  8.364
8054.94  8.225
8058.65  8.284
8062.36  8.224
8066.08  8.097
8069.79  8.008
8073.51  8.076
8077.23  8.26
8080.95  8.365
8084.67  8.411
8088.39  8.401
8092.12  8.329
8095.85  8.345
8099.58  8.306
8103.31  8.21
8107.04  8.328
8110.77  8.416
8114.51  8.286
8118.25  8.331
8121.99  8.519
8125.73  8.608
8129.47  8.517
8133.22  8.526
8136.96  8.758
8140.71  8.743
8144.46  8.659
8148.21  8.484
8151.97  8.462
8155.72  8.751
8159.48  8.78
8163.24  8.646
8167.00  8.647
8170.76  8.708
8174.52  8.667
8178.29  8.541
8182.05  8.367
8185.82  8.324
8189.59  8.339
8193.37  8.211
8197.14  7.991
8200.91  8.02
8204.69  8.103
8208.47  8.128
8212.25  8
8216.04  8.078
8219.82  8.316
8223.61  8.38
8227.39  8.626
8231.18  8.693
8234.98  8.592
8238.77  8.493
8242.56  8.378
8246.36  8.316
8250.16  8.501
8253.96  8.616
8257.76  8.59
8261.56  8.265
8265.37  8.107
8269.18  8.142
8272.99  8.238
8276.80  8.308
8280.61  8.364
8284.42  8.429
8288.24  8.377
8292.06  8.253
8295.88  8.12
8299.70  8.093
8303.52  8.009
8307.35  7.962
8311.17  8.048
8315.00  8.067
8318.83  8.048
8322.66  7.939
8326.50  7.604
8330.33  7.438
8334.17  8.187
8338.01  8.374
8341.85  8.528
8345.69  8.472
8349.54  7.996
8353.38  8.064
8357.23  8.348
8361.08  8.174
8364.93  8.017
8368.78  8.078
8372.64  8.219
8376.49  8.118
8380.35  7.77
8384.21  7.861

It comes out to 0.05 mag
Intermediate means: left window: 8.66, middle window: 8.12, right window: 8.09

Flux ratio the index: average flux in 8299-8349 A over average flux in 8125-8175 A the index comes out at 0.93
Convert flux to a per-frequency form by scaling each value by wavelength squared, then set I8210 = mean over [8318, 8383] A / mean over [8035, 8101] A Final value 1.0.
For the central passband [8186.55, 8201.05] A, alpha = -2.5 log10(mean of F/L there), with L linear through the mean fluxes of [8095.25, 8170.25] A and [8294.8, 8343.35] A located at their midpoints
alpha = 0.02 mag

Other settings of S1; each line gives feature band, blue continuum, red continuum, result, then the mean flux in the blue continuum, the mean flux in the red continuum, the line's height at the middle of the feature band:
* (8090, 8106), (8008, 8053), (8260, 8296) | 0.013 mag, 8.45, 8.27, 8.4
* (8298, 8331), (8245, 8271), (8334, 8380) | 0.046 mag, 8.36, 8.2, 8.27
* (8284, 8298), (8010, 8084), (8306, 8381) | -0.019 mag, 8.35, 8.08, 8.13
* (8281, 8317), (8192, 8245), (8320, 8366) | 0.001 mag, 8.29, 8.1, 8.16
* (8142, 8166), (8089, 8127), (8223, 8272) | -0.031 mag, 8.36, 8.44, 8.39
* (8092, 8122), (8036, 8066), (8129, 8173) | 0.025 mag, 8.37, 8.64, 8.52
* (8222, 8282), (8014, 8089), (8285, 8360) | -0.032 mag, 8.35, 8.11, 8.17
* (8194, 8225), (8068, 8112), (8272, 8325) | 0.011 mag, 8.29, 8.16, 8.21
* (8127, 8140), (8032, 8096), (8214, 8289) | -0.034 mag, 8.33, 8.39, 8.35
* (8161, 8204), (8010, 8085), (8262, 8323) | -0.020 mag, 8.35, 8.16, 8.25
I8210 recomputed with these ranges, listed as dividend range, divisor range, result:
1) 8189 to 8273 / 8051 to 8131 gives 1.03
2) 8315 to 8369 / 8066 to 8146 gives 1.02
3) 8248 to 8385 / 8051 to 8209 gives 1.02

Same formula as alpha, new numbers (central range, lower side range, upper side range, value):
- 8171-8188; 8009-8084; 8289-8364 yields -0.03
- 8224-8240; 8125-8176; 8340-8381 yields -0.02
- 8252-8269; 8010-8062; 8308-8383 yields -0.03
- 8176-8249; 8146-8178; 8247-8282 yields 0.02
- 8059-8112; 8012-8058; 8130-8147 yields 0.03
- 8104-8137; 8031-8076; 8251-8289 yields -0.02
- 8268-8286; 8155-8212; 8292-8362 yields -0.01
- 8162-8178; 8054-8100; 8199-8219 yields -0.07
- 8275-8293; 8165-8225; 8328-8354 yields -0.02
